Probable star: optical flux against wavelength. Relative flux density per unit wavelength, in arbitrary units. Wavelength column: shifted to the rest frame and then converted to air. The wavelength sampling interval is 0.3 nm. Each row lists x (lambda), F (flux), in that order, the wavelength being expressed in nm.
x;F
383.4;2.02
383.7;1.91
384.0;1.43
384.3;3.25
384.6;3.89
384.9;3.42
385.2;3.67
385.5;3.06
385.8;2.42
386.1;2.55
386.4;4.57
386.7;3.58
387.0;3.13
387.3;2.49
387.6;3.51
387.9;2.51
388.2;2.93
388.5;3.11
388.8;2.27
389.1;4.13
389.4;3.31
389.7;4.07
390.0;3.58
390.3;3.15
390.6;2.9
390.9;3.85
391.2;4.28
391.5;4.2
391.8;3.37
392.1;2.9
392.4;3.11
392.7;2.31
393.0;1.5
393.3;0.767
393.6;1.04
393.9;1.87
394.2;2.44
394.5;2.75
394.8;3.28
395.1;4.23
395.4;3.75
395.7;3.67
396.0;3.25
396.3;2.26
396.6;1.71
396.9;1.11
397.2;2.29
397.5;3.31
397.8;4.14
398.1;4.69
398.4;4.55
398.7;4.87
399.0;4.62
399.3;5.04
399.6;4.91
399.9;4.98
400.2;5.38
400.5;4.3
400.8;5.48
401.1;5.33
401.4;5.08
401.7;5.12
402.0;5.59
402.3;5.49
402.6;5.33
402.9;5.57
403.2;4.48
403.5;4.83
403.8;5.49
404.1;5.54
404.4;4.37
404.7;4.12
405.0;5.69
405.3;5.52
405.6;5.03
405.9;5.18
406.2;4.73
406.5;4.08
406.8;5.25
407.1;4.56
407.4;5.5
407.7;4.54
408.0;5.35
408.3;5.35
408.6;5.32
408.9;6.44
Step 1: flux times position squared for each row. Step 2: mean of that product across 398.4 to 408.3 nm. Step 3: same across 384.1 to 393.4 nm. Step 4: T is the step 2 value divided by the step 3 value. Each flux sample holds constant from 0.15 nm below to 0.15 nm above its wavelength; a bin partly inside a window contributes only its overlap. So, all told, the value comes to 1.7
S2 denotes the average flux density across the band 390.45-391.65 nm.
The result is 3.81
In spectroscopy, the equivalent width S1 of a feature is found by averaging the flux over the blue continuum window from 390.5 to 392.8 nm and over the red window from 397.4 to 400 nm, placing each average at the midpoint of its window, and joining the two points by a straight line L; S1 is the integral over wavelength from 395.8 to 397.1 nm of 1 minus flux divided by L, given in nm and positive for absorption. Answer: 0.63 nm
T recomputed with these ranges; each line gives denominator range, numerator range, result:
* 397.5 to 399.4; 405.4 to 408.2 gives 1.13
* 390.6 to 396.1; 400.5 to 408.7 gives 1.85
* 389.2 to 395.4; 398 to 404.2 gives 1.79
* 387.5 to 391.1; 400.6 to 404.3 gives 1.71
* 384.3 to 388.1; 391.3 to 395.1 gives 0.82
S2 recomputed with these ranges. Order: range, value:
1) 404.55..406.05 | 5.11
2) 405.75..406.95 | 4.81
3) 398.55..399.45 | 4.84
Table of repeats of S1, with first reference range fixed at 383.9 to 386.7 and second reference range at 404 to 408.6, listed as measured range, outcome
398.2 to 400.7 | -0.25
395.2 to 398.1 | 0.84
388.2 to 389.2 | 0.12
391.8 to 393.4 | 0.64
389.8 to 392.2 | 0.08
